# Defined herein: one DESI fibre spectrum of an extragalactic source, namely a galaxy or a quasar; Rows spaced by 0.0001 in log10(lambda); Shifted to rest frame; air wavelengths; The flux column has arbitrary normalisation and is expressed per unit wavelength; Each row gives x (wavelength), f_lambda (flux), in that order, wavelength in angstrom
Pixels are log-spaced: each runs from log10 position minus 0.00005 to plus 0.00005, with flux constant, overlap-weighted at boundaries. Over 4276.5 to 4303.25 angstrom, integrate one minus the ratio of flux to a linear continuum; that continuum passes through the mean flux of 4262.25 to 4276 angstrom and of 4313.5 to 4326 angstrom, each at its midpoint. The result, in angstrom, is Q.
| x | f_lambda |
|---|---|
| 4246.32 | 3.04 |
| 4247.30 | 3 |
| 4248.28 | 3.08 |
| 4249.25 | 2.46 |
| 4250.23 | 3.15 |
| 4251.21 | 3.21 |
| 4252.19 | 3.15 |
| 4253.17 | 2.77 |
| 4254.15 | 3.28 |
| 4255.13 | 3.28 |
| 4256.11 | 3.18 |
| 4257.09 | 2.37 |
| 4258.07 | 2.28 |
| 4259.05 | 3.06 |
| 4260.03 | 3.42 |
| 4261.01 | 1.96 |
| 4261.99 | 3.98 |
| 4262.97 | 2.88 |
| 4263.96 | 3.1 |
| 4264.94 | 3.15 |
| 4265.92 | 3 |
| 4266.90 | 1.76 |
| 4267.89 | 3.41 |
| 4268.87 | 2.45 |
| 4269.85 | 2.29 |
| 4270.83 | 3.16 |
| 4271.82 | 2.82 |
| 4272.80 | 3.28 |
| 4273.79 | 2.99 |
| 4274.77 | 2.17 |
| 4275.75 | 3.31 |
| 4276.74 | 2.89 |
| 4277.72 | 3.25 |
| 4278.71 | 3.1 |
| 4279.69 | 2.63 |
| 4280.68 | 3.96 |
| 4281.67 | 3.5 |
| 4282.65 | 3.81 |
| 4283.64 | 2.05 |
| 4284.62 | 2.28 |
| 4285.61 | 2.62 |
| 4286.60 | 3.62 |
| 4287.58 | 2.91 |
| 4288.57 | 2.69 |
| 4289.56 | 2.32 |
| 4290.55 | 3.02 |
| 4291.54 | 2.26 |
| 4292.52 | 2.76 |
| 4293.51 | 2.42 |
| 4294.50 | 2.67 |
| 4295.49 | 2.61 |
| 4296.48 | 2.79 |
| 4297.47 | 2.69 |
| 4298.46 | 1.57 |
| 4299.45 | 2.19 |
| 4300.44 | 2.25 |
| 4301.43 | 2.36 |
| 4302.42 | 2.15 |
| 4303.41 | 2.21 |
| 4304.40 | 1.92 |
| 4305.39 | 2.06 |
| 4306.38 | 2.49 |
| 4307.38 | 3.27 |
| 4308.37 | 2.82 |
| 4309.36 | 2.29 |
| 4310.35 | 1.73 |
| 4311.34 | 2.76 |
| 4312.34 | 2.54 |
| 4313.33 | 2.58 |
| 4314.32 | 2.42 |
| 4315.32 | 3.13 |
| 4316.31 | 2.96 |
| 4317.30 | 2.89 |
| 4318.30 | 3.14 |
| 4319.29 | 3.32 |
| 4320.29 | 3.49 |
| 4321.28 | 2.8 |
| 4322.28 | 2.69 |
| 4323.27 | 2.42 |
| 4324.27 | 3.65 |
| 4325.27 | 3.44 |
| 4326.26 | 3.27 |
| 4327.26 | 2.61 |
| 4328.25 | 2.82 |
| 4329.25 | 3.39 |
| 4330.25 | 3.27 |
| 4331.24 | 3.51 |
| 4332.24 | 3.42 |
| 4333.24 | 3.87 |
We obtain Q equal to 1.9 angstrom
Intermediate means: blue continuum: 2.85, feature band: 2.71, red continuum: 3.02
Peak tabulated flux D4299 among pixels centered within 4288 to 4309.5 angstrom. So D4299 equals 3.27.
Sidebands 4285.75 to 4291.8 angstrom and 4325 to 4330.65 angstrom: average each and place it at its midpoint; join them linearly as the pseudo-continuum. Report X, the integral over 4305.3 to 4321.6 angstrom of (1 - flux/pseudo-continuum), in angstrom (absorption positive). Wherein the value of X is 1.3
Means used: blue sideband 2.81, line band 2.76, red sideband 3.12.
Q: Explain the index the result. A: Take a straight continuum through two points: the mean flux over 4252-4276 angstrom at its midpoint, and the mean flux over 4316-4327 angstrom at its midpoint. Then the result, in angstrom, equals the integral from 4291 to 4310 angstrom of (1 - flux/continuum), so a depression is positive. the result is 3.8 angstrom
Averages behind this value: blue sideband 2.89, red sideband 3.09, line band 2.41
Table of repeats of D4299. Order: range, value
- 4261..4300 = 3.98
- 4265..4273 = 3.41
